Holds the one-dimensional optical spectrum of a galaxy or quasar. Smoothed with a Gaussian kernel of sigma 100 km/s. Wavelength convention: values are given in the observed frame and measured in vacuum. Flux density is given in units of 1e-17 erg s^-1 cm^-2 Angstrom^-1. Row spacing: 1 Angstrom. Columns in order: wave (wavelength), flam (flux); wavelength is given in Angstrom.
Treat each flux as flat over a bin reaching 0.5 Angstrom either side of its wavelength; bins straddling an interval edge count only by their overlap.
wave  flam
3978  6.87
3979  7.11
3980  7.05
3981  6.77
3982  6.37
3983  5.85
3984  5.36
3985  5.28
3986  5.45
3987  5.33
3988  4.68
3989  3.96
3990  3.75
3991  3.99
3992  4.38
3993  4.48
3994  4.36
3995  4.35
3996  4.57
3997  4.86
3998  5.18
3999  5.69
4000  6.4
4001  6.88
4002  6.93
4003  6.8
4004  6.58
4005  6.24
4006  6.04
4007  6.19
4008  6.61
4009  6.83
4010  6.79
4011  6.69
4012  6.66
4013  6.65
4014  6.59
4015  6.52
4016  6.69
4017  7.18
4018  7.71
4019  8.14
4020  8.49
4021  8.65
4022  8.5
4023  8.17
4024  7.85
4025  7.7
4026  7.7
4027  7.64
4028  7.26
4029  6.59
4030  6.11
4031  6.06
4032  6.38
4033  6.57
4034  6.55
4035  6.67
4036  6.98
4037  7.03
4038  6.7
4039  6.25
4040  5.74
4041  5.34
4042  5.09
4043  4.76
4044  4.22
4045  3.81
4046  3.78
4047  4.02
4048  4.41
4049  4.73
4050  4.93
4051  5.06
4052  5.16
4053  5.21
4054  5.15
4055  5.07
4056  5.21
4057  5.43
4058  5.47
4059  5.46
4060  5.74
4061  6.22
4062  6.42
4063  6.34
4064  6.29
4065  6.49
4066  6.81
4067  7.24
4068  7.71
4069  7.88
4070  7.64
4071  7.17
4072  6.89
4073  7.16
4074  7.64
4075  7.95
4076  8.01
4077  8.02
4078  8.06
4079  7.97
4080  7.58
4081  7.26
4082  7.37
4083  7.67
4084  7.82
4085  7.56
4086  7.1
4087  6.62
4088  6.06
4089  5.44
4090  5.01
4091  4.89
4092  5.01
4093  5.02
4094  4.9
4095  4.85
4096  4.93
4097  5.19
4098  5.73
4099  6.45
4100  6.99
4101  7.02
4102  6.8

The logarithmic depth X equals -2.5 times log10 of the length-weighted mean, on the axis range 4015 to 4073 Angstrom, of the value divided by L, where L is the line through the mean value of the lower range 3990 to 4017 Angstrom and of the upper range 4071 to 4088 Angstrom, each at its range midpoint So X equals 0.06 mag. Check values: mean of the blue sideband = 5.9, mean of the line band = 6.33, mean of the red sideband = 7.49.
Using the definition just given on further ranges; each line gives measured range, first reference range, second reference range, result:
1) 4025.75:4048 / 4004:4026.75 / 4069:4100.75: 0.19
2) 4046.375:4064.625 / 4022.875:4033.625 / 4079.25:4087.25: 0.33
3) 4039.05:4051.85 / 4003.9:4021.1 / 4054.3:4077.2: 0.39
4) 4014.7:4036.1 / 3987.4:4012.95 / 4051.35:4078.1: -0.22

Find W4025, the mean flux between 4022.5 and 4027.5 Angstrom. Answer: 7.81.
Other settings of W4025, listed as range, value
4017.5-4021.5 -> 8.25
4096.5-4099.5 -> 5.79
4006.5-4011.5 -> 6.62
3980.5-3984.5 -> 6.09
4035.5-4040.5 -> 6.54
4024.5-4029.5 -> 7.38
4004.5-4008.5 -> 6.27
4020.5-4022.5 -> 8.57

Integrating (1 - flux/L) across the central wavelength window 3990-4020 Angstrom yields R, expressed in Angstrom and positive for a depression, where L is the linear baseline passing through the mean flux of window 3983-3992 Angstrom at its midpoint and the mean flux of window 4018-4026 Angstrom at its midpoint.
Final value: 1.9 Angstrom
